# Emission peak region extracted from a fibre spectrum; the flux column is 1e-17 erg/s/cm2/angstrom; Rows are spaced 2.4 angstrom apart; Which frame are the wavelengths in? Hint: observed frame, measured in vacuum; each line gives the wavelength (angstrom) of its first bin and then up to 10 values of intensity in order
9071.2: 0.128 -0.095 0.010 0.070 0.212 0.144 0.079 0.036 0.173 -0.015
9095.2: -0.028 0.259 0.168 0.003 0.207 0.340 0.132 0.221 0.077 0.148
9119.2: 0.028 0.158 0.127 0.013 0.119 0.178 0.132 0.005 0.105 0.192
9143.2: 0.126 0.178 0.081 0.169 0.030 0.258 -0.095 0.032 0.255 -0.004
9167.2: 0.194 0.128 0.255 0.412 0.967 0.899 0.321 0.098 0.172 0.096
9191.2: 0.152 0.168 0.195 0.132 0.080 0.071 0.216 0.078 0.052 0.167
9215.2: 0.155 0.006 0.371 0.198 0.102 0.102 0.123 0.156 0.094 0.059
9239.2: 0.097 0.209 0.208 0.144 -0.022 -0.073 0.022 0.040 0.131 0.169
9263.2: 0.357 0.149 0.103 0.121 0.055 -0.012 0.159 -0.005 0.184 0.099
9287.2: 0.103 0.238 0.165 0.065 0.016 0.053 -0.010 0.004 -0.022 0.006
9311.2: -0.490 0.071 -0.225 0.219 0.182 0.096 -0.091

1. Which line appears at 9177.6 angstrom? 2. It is Hbeta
